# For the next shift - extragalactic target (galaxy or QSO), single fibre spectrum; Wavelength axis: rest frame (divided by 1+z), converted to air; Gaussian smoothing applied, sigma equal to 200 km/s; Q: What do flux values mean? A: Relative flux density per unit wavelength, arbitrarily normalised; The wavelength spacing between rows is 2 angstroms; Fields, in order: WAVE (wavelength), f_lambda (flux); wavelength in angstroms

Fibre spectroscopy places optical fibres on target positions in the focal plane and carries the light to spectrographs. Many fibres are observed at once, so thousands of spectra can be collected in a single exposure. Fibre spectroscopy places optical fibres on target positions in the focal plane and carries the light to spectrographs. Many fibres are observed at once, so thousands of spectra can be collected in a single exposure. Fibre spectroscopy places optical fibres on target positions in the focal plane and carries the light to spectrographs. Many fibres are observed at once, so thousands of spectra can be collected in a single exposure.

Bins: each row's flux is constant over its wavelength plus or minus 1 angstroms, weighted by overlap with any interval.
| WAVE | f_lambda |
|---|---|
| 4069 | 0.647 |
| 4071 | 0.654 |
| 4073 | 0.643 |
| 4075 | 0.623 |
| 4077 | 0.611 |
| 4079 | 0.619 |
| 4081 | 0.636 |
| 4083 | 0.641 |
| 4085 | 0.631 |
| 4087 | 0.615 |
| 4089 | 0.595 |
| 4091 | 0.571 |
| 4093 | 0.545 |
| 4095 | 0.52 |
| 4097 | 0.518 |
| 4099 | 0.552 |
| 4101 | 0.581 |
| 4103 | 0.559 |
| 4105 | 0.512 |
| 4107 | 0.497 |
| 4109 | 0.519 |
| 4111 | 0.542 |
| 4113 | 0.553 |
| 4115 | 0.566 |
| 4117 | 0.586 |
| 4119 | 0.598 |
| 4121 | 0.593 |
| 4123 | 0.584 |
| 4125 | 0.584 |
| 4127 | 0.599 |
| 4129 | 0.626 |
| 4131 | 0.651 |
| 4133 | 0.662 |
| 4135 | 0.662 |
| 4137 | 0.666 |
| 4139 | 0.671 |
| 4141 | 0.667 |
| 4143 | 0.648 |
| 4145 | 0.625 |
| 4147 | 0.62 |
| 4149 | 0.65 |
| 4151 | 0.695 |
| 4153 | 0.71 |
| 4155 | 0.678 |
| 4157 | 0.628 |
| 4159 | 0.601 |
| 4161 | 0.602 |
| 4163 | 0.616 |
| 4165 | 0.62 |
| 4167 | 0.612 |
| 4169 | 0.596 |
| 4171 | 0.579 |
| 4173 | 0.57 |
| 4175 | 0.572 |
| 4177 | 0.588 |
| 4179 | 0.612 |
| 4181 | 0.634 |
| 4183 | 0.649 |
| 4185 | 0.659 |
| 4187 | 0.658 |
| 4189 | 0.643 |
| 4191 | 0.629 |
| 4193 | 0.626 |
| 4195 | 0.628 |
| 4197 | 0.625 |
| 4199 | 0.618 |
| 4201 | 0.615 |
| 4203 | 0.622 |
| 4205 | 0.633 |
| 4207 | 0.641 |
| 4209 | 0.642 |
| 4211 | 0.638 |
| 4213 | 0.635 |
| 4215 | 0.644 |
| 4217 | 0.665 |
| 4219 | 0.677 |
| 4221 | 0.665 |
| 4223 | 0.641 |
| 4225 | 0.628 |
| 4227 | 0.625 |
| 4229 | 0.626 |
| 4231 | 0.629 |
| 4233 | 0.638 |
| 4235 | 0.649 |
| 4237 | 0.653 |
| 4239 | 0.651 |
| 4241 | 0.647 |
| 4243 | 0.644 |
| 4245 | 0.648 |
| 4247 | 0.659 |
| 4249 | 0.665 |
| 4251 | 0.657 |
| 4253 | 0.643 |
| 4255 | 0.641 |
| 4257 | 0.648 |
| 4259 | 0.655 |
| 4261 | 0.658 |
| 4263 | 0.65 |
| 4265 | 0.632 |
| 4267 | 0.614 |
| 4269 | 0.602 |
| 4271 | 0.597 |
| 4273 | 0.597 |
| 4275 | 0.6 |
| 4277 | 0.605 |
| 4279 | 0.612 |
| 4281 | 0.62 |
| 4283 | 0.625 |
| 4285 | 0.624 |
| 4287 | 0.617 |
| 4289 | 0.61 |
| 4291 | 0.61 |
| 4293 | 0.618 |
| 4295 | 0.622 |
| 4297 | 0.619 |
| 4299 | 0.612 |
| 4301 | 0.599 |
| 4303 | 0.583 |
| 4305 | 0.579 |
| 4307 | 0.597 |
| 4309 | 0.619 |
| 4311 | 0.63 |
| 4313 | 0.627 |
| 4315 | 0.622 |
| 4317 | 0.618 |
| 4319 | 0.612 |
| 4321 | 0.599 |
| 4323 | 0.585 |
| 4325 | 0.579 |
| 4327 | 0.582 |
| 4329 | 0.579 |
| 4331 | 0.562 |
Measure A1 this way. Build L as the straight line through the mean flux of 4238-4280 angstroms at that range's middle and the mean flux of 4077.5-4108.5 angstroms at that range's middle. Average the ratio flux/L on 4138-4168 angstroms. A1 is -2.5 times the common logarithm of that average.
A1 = -0.084 mag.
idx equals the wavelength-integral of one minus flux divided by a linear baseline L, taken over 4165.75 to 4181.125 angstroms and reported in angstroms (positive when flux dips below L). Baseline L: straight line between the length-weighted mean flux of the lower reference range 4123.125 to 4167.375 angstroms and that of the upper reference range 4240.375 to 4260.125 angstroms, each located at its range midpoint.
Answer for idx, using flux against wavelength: 1.2 angstroms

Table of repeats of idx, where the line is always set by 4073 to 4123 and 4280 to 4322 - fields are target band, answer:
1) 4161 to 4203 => -1.86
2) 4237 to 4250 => -1.09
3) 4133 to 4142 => -1.28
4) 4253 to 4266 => -0.90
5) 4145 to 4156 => -1.52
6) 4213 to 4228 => -1.26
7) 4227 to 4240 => -0.85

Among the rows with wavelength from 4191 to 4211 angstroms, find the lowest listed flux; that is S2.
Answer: 0.615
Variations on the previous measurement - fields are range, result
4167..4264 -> 0.57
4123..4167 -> 0.584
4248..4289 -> 0.597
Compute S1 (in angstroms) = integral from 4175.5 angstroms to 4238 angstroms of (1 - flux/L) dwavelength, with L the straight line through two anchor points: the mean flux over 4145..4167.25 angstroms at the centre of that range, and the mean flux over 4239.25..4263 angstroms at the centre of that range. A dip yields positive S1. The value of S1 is 0.94 angstroms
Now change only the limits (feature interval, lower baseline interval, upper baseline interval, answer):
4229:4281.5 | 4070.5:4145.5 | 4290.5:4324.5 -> -2.6 angstroms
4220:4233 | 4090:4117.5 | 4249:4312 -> -0.9 angstroms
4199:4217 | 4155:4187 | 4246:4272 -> -0.3 angstroms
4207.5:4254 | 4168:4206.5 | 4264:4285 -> -2.4 angstroms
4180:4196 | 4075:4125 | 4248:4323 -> -1.2 angstroms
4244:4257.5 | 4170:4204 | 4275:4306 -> -0.8 angstroms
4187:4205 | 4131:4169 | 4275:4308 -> 0.2 angstroms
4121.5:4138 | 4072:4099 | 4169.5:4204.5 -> -0.6 angstroms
